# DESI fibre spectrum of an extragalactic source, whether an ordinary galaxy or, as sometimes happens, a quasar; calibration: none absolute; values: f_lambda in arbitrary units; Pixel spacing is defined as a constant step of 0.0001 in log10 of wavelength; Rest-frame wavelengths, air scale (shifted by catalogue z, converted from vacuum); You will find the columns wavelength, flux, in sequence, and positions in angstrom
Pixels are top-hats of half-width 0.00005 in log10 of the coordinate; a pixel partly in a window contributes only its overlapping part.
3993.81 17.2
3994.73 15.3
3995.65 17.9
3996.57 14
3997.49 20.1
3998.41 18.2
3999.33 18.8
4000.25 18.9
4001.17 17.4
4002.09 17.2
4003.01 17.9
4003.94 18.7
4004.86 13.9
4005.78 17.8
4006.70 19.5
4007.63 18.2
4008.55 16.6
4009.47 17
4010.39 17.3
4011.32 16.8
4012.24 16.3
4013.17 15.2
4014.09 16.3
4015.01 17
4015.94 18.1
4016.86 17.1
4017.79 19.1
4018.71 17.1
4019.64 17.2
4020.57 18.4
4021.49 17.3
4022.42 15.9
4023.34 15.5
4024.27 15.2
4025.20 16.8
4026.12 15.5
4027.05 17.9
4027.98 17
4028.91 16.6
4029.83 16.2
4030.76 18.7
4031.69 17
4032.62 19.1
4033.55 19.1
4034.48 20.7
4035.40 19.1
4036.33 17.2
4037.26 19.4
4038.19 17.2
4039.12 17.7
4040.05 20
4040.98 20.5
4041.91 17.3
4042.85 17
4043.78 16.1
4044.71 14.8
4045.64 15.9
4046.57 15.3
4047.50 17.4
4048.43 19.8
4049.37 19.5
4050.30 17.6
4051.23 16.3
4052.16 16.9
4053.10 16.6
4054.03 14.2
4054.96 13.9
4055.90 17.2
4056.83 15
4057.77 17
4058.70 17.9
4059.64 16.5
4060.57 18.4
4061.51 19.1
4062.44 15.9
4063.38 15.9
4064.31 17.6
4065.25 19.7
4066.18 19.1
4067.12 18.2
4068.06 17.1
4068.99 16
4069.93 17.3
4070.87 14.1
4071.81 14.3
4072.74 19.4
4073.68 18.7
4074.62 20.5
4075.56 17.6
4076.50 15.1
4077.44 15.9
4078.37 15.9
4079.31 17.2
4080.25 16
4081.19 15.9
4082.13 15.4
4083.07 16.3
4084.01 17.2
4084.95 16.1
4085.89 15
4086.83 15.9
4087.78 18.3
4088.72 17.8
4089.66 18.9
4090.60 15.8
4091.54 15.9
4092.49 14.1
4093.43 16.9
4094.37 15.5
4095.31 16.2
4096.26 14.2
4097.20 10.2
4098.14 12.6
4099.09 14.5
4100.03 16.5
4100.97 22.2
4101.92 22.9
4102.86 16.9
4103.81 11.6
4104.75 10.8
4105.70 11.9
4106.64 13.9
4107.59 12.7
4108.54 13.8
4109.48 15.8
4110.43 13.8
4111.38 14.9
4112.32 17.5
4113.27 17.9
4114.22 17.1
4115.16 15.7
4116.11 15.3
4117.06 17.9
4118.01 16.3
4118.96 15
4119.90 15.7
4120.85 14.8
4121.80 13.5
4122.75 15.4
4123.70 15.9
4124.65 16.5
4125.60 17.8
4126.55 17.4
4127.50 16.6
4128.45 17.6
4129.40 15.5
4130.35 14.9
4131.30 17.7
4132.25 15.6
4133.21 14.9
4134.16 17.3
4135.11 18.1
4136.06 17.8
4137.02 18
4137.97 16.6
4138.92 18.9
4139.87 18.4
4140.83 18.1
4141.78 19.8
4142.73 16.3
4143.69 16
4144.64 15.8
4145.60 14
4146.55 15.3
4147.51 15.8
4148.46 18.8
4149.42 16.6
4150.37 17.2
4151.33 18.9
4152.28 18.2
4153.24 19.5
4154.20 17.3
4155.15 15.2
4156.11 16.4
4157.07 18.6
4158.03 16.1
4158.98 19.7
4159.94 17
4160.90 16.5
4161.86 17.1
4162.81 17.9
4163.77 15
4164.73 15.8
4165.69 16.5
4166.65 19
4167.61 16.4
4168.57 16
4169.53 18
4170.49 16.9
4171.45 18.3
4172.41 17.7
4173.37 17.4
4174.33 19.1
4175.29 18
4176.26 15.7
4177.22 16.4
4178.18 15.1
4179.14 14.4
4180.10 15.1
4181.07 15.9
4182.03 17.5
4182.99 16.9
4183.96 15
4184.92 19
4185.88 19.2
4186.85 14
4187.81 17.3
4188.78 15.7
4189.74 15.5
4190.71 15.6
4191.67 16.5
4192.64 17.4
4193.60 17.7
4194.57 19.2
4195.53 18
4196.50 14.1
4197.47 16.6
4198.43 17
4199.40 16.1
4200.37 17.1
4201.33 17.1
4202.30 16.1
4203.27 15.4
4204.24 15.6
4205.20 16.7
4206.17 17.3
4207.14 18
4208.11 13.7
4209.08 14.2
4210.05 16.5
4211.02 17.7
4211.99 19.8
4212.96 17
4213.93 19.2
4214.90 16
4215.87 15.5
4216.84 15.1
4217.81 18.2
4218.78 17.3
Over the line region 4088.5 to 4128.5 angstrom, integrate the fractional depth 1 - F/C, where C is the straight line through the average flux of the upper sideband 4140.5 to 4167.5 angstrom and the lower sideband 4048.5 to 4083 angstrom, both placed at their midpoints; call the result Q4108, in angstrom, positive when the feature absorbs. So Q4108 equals 3.2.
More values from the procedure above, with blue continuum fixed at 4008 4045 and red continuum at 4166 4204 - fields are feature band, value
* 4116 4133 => 0.91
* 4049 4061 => 0.41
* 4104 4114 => 1.61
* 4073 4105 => 1.64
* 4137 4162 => -0.54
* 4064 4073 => -0.01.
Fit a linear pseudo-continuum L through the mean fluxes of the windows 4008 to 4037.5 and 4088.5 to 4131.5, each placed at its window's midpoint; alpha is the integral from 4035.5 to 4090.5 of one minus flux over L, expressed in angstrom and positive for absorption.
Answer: -1.7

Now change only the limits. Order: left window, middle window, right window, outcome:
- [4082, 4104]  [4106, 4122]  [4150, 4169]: 1.1 angstrom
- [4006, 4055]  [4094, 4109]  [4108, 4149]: 1.7 angstrom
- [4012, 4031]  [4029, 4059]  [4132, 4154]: -0.9 angstrom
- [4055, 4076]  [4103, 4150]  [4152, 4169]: 3.2 angstrom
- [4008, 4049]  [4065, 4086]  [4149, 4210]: 0.4 angstrom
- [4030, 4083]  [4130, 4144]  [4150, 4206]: -0.2 angstrom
